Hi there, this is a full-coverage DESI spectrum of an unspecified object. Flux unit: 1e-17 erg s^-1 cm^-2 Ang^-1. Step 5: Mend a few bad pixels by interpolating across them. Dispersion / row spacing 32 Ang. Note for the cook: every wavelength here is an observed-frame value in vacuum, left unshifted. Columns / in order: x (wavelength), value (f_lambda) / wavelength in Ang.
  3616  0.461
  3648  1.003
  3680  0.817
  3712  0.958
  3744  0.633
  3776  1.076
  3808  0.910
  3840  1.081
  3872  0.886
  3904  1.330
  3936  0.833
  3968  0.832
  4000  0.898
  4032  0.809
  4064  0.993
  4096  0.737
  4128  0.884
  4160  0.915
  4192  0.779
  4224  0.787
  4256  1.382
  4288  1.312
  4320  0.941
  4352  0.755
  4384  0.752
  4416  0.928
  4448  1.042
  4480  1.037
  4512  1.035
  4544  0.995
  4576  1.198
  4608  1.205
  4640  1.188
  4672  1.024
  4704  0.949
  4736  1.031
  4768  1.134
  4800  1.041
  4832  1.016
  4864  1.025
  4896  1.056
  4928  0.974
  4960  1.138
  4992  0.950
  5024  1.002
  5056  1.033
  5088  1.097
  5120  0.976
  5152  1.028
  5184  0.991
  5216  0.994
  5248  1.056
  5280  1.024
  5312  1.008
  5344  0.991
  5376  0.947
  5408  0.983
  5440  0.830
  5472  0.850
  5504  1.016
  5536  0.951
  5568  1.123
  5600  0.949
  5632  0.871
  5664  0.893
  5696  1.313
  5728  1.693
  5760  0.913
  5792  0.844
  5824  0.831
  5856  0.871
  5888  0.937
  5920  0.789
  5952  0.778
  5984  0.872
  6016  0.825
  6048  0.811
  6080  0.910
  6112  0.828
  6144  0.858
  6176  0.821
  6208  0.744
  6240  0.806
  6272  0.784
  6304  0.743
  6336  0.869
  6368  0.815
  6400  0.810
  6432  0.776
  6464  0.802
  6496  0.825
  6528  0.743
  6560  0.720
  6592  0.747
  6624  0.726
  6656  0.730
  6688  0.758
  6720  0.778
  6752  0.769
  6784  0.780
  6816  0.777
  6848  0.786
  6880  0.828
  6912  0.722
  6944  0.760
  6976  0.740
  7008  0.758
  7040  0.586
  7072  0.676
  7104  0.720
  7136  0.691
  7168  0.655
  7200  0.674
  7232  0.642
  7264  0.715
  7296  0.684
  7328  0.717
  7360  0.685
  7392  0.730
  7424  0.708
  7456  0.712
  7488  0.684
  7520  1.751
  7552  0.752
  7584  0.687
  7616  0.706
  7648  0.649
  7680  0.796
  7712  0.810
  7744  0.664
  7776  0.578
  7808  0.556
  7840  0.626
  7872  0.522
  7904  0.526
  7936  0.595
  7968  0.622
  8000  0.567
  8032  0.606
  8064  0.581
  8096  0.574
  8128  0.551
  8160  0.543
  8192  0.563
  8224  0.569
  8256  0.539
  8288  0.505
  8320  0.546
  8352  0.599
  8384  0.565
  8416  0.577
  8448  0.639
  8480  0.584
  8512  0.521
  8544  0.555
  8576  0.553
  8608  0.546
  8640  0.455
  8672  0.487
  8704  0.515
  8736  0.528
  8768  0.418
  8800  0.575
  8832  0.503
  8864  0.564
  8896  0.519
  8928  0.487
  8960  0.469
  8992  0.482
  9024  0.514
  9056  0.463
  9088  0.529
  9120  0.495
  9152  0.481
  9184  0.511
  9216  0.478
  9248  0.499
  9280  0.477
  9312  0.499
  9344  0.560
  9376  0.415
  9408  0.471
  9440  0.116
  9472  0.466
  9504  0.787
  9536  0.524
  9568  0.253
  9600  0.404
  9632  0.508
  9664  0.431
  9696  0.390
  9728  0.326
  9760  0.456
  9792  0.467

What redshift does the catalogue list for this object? 0.15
